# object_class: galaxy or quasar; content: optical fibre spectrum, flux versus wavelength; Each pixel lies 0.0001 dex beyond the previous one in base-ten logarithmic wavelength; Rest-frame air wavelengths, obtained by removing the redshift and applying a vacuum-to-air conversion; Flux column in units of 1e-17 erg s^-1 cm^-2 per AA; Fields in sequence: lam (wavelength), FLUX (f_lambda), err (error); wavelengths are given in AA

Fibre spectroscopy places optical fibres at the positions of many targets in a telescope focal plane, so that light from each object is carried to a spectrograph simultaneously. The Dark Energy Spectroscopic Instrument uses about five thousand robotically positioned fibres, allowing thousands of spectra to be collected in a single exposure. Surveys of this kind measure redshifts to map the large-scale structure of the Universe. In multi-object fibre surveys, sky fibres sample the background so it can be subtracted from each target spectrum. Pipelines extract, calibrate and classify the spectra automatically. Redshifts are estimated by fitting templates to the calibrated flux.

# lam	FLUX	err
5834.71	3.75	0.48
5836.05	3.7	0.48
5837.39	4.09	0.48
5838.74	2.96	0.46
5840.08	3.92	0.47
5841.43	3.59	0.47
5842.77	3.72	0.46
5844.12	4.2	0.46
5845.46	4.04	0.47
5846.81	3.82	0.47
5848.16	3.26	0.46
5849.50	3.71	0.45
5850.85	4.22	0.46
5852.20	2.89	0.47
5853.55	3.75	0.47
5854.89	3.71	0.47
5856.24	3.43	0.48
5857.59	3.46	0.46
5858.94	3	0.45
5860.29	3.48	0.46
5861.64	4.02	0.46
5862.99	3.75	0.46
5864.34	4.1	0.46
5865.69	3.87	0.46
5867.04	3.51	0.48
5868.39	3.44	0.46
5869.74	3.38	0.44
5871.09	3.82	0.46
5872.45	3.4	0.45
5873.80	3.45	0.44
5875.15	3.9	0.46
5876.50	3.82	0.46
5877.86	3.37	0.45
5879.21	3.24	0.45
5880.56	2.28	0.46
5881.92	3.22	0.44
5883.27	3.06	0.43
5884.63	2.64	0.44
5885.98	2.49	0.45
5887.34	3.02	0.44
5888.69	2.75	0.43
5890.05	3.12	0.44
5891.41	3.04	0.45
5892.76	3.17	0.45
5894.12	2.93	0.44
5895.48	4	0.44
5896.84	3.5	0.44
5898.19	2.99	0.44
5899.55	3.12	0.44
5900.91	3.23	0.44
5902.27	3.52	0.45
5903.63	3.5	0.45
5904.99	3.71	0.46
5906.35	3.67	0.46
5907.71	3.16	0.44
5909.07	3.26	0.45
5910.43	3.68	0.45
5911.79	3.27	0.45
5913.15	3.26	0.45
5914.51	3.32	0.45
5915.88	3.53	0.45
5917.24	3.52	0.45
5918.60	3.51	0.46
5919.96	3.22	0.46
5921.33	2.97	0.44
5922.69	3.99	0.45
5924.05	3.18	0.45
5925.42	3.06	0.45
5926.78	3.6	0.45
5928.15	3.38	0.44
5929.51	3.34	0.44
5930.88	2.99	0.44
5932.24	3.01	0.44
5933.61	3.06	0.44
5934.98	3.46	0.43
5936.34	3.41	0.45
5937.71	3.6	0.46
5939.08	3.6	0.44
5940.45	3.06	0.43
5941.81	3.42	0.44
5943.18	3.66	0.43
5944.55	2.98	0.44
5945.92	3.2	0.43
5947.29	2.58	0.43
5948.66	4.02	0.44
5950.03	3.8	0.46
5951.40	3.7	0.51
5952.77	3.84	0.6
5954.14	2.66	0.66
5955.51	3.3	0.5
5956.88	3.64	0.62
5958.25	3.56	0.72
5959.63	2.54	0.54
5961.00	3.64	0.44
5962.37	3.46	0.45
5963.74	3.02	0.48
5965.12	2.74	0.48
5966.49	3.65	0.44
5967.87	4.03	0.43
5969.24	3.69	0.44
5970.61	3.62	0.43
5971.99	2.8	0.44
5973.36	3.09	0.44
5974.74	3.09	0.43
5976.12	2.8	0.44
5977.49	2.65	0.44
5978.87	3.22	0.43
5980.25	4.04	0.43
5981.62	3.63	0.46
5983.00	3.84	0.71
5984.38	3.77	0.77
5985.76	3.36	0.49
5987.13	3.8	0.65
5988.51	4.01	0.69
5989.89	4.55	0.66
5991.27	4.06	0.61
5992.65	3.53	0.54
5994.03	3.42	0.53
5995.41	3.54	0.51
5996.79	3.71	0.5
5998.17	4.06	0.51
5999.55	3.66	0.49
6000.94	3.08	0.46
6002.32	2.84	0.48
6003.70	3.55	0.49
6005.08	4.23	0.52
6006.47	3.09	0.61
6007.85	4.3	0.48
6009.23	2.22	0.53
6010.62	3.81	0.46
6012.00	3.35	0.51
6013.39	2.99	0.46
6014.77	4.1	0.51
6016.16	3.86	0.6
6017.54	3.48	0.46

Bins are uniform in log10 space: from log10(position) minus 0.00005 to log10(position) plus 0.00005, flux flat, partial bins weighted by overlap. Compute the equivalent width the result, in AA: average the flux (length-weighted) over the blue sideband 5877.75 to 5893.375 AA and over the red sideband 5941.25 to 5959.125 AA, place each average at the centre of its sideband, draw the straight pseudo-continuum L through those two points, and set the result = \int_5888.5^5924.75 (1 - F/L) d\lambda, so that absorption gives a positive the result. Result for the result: -3.0 AA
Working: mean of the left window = 2.94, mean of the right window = 3.4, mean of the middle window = 3.35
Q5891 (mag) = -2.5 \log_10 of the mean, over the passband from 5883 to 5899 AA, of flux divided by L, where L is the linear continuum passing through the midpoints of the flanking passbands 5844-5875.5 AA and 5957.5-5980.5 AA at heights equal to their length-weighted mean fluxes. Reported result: 0.155 mag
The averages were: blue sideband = 3.64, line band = 3.06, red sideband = 3.26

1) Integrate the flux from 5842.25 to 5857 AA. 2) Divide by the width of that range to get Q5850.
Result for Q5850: 3.7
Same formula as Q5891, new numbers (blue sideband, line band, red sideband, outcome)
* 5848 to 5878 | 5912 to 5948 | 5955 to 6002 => 0.07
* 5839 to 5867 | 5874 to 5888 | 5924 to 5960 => 0.15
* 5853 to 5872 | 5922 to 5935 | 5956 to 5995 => 0.07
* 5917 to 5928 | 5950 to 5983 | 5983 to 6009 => 0.07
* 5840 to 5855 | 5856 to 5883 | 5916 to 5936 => 0.04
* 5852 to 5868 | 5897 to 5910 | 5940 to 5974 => 0.04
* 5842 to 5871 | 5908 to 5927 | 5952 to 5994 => 0.06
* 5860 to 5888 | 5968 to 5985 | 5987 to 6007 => 0.08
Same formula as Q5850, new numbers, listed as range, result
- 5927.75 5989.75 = 3.38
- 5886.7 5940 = 3.32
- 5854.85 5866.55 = 3.64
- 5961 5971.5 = 3.46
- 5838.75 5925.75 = 3.42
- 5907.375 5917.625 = 3.38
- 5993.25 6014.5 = 3.47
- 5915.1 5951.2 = 3.36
